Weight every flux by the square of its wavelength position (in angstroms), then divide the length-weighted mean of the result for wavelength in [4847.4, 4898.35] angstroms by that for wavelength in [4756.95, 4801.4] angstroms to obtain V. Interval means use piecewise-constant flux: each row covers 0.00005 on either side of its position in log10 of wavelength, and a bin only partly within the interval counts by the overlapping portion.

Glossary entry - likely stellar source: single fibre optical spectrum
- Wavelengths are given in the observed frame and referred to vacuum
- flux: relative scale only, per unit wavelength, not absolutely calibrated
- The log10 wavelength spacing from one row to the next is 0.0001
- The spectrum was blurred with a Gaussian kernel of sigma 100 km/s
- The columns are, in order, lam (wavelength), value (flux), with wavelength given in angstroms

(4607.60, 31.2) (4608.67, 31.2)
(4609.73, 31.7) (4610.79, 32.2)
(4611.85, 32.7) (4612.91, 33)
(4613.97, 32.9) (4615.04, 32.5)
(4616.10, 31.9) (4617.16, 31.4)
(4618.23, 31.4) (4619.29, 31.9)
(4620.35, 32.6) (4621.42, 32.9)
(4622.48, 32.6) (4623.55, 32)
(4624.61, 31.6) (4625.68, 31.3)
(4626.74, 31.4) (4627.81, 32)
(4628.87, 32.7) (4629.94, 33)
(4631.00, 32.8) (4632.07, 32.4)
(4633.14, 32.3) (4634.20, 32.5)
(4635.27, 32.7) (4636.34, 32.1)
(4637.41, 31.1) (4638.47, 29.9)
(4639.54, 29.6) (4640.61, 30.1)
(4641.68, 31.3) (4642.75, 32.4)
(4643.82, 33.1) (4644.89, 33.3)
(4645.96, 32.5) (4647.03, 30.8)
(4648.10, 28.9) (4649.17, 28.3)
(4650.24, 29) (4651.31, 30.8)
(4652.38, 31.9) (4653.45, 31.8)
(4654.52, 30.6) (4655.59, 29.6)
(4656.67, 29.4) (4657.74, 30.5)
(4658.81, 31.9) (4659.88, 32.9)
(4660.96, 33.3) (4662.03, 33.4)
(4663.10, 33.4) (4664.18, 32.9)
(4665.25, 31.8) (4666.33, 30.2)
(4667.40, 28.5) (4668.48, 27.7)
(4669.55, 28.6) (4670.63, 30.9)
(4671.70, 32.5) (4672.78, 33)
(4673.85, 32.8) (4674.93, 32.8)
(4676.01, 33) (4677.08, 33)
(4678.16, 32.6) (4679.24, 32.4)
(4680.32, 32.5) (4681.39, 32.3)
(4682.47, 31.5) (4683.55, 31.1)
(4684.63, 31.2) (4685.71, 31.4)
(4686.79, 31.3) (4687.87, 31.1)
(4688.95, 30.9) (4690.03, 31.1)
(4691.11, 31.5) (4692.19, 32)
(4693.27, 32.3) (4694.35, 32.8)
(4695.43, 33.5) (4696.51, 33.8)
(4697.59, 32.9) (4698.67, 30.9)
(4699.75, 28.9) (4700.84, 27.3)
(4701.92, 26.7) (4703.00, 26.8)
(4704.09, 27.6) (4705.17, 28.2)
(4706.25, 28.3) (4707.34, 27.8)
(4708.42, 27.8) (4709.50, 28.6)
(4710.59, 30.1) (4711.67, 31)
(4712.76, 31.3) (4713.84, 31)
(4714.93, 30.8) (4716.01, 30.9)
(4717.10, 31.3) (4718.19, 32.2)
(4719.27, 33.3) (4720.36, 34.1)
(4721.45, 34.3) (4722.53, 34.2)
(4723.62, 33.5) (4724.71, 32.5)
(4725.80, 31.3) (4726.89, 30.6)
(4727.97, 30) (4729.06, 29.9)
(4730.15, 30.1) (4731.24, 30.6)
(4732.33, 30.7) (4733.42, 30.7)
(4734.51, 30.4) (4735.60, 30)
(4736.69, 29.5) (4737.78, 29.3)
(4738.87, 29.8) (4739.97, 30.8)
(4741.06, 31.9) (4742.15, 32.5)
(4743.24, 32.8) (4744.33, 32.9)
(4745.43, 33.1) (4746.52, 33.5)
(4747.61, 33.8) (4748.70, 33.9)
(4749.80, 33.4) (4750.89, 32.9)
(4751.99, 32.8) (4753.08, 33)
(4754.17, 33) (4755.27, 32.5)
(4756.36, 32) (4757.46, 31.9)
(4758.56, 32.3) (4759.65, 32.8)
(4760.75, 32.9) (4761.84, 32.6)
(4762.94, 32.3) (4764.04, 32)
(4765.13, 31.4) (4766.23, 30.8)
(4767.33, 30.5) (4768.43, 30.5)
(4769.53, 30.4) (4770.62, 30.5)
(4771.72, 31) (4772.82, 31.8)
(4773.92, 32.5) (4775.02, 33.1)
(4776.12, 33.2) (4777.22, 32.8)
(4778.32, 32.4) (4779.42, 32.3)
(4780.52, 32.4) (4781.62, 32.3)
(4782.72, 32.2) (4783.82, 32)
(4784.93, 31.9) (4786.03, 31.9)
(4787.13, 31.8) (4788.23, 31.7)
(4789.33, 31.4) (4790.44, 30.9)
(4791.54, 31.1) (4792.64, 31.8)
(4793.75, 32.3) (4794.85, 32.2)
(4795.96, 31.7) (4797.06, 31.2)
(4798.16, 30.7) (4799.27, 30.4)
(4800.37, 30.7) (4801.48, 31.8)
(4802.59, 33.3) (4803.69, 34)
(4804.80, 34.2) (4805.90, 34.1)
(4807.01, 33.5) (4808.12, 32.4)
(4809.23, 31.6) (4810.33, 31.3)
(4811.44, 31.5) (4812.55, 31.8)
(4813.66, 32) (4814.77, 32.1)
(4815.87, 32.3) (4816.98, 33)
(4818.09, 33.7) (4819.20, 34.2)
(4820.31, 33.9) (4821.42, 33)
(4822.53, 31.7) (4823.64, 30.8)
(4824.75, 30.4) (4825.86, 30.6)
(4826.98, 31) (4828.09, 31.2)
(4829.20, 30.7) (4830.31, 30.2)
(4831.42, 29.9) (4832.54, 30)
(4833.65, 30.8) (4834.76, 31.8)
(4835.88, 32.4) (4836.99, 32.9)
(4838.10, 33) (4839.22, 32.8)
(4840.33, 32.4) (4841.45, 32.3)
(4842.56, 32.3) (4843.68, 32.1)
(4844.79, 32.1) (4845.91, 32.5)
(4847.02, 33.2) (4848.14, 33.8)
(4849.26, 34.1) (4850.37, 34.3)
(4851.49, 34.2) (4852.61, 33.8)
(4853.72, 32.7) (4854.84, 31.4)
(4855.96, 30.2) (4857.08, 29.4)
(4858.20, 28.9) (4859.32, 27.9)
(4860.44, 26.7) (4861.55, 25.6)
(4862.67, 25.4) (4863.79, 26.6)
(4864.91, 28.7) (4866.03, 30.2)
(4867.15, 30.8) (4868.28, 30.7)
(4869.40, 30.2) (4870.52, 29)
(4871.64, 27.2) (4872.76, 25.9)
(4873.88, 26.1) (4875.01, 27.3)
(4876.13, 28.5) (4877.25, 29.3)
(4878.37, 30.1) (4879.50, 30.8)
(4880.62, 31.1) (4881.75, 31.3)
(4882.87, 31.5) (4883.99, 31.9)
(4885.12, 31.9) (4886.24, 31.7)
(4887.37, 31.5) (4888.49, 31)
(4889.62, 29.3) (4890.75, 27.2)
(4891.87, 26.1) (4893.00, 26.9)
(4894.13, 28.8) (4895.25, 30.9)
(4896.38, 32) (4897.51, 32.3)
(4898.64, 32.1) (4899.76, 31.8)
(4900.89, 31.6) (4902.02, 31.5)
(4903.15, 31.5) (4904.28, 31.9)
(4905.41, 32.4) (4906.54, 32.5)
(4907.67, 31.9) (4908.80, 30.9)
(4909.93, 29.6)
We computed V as 0.98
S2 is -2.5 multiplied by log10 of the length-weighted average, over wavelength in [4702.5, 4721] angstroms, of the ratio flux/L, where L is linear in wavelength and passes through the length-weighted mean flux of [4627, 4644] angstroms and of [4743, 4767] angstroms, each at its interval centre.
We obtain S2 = 0.08 mag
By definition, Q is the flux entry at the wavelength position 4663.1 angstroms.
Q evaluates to 33.4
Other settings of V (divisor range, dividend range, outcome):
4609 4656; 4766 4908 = 1.07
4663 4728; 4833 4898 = 1.05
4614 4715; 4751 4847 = 1.09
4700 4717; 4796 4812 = 1.16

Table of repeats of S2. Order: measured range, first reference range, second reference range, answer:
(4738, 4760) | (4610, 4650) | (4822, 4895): -0.049 mag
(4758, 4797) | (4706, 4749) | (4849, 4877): -0.045 mag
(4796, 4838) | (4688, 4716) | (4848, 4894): -0.072 mag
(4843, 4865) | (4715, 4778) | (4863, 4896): -0.031 mag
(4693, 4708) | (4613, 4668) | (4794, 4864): 0.065 mag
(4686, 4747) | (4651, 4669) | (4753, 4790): 0.023 mag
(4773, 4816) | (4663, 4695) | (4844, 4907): -0.044 mag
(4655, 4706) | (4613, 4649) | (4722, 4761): 0.023 mag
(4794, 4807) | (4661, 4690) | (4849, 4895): -0.066 mag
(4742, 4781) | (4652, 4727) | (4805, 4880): -0.042 mag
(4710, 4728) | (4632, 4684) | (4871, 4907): -0.029 mag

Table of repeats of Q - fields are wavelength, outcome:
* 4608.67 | 31.2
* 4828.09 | 31.2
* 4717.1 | 31.3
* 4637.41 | 31.1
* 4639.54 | 29.6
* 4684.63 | 31.2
